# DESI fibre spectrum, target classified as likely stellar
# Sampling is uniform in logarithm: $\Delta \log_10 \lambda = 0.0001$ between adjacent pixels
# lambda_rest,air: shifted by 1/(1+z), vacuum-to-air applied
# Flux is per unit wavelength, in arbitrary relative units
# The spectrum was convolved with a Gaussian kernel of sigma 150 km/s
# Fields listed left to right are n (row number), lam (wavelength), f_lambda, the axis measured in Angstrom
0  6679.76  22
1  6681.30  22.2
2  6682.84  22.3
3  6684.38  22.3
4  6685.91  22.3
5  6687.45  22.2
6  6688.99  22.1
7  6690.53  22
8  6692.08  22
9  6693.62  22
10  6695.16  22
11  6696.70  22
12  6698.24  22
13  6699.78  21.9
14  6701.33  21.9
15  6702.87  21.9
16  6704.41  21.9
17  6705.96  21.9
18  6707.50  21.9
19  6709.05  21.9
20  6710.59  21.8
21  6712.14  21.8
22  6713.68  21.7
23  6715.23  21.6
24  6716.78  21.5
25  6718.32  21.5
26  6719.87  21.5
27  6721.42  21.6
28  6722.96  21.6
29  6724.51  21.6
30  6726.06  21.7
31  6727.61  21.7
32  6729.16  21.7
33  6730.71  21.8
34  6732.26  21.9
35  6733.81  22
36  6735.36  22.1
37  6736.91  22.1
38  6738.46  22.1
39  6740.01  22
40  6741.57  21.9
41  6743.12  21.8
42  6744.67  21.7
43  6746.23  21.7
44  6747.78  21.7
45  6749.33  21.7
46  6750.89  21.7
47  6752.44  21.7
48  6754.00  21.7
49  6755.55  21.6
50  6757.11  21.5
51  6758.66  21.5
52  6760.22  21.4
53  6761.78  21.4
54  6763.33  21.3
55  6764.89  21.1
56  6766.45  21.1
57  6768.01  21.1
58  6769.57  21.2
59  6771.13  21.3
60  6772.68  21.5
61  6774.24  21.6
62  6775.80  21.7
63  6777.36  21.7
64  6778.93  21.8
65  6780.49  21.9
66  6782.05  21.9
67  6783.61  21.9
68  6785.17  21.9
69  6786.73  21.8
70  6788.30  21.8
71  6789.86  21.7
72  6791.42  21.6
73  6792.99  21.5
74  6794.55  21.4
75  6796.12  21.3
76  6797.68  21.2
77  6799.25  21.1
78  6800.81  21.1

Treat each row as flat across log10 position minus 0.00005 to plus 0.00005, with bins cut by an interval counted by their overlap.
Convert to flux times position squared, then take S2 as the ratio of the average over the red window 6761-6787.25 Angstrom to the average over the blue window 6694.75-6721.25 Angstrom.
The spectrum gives 1.01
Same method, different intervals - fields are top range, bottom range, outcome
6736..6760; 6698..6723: 1.01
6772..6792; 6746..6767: 1.02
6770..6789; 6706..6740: 1.01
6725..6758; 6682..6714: 1.00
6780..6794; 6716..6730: 1.03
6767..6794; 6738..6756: 1.00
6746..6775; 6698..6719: 1.00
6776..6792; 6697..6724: 1.02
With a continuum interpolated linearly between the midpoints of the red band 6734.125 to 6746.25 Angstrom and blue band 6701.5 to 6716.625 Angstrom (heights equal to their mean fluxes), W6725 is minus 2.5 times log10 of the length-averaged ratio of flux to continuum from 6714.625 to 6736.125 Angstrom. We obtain 0.01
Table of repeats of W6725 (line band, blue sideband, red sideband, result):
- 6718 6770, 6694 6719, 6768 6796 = 0.00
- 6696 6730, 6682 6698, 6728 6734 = 0.01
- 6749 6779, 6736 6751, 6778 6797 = 0.02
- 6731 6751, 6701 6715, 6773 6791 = 0.00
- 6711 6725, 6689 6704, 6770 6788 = 0.01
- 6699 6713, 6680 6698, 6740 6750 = 0.01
